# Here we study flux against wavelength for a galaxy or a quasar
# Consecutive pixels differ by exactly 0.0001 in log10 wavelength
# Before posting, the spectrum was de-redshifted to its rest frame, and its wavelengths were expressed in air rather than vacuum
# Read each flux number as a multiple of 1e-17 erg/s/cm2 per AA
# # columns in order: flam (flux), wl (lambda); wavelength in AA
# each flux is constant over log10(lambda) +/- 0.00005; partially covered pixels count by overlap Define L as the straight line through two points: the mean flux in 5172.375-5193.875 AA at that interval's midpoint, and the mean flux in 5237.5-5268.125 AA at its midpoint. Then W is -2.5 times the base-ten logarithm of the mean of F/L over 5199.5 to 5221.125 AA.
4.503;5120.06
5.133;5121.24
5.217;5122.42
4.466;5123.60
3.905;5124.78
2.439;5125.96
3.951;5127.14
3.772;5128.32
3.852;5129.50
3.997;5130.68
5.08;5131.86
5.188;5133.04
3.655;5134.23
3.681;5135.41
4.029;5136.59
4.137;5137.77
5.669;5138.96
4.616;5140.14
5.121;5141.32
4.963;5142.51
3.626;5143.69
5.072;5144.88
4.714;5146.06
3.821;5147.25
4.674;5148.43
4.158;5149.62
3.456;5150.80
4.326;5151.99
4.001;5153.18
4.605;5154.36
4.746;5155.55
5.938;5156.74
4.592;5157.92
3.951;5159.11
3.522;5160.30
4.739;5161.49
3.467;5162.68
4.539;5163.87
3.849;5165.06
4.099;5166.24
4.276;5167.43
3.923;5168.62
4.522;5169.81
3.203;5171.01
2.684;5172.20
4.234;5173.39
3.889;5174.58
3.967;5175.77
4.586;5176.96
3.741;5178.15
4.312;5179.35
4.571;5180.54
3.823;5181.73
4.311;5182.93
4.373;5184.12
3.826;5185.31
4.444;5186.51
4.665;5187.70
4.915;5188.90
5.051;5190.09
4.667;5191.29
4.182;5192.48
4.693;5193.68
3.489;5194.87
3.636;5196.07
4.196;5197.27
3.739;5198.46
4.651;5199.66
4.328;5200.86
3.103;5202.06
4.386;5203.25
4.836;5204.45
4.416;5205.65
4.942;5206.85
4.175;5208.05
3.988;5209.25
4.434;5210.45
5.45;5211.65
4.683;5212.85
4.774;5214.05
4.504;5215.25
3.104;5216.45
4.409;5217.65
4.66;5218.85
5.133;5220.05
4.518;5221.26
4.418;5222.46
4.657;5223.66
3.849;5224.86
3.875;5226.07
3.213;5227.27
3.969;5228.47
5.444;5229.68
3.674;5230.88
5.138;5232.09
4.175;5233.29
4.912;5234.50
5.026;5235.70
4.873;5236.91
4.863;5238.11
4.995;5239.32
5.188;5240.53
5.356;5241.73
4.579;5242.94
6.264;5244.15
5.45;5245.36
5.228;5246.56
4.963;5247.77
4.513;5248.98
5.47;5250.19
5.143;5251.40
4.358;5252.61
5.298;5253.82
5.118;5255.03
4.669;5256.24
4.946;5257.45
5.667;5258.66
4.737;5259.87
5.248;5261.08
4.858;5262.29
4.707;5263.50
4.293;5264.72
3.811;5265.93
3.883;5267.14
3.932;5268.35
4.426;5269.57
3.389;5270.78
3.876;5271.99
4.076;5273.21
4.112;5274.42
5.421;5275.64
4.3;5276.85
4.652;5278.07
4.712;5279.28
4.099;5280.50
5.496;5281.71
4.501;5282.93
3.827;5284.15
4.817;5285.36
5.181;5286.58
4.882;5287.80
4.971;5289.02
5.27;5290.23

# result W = 0.027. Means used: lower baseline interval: 4.31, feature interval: 4.44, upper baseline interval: 4.93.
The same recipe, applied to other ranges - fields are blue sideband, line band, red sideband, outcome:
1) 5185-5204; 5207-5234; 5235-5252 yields 0.08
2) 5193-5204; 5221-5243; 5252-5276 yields -0.07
